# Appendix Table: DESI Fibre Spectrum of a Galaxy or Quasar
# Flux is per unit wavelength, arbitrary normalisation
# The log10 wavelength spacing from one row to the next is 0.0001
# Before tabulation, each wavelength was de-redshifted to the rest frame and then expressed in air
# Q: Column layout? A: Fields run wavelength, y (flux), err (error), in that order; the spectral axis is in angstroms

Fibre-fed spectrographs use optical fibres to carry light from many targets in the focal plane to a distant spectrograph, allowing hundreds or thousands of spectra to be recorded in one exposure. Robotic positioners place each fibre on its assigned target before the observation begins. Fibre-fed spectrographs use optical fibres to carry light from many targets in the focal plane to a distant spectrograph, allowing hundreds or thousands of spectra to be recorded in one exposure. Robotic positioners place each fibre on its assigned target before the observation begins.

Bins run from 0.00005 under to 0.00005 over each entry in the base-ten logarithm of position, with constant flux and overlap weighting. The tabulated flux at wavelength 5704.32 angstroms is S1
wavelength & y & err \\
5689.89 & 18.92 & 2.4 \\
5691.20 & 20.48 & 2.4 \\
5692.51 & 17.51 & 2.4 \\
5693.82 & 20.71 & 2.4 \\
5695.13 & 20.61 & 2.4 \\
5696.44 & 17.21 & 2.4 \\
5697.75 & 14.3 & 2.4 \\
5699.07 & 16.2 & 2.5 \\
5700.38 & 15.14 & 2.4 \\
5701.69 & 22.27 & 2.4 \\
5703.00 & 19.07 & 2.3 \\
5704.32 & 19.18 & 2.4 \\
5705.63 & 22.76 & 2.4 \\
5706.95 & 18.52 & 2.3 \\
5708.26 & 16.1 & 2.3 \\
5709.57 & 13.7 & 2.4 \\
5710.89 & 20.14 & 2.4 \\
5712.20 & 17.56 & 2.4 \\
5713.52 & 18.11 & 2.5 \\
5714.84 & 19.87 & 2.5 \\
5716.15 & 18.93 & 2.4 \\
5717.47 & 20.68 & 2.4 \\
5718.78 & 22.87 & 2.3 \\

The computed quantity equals 19.18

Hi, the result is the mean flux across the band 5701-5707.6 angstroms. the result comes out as 20.3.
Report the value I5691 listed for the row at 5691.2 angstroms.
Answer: 20.48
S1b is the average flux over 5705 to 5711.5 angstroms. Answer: 18.2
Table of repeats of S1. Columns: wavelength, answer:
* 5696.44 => 17.21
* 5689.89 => 18.92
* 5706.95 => 18.52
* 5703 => 19.07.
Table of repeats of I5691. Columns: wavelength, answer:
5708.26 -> 16.1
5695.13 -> 20.61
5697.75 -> 14.3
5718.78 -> 22.87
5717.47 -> 20.68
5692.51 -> 17.51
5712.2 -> 17.56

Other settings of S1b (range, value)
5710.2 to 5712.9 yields 18.8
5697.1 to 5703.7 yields 17.4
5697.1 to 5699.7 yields 15.2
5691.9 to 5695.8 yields 19.6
